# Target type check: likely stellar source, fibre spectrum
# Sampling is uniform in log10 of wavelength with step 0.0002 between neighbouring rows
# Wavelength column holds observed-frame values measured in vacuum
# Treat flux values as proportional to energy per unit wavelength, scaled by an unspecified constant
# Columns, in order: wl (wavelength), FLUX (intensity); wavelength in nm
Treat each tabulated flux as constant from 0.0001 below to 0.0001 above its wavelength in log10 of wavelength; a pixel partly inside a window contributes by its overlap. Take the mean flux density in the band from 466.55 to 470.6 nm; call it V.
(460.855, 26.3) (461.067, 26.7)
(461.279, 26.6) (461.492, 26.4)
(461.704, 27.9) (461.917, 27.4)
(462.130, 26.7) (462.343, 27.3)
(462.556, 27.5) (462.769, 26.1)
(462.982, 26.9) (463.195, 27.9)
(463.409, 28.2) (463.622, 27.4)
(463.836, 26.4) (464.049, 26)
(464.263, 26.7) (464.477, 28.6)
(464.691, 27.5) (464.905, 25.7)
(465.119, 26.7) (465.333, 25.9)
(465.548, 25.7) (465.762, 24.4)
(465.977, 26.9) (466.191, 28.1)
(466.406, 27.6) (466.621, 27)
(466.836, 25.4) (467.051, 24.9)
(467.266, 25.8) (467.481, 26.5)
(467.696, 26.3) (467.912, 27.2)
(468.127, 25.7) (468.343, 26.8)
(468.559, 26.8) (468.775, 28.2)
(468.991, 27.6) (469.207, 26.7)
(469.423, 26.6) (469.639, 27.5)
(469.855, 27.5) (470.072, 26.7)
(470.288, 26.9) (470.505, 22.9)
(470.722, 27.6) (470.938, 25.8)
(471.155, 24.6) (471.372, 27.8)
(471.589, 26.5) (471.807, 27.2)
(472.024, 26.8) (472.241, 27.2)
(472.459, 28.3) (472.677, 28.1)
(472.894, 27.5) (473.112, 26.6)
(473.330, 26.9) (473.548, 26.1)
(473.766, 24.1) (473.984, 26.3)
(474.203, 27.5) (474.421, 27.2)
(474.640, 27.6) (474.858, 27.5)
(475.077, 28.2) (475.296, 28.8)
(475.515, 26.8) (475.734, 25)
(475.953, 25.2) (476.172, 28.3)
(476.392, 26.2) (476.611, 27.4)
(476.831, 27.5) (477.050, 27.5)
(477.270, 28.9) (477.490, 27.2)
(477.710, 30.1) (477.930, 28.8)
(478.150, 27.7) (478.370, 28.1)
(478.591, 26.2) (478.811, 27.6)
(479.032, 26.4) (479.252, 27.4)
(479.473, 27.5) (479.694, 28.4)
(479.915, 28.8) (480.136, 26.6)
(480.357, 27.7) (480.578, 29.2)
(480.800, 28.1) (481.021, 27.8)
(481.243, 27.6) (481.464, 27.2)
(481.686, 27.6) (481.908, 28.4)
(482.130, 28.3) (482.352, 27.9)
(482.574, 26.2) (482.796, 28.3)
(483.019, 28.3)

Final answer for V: 26.5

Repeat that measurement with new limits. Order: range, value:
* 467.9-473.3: 26.8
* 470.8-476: 26.8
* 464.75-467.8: 26.2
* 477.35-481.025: 27.9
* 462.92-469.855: 26.7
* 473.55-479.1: 27.3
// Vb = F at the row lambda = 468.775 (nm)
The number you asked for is 28.2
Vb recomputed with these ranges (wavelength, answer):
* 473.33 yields 26.9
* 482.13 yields 28.3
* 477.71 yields 30.1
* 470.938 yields 25.8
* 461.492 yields 26.4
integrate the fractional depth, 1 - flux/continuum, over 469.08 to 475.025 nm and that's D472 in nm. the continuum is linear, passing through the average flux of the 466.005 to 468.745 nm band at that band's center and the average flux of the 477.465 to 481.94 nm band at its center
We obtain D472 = 0.06 nm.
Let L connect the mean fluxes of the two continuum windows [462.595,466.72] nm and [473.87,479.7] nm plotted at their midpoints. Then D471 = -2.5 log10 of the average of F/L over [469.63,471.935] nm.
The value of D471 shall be 0.029 mag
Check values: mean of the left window 26.8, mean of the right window 27.4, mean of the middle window 26.4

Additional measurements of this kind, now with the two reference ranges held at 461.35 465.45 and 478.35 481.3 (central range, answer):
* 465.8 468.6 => 0.027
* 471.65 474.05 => 0.022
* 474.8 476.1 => 0.022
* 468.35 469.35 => -0.001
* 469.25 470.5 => 0.023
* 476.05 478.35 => -0.016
